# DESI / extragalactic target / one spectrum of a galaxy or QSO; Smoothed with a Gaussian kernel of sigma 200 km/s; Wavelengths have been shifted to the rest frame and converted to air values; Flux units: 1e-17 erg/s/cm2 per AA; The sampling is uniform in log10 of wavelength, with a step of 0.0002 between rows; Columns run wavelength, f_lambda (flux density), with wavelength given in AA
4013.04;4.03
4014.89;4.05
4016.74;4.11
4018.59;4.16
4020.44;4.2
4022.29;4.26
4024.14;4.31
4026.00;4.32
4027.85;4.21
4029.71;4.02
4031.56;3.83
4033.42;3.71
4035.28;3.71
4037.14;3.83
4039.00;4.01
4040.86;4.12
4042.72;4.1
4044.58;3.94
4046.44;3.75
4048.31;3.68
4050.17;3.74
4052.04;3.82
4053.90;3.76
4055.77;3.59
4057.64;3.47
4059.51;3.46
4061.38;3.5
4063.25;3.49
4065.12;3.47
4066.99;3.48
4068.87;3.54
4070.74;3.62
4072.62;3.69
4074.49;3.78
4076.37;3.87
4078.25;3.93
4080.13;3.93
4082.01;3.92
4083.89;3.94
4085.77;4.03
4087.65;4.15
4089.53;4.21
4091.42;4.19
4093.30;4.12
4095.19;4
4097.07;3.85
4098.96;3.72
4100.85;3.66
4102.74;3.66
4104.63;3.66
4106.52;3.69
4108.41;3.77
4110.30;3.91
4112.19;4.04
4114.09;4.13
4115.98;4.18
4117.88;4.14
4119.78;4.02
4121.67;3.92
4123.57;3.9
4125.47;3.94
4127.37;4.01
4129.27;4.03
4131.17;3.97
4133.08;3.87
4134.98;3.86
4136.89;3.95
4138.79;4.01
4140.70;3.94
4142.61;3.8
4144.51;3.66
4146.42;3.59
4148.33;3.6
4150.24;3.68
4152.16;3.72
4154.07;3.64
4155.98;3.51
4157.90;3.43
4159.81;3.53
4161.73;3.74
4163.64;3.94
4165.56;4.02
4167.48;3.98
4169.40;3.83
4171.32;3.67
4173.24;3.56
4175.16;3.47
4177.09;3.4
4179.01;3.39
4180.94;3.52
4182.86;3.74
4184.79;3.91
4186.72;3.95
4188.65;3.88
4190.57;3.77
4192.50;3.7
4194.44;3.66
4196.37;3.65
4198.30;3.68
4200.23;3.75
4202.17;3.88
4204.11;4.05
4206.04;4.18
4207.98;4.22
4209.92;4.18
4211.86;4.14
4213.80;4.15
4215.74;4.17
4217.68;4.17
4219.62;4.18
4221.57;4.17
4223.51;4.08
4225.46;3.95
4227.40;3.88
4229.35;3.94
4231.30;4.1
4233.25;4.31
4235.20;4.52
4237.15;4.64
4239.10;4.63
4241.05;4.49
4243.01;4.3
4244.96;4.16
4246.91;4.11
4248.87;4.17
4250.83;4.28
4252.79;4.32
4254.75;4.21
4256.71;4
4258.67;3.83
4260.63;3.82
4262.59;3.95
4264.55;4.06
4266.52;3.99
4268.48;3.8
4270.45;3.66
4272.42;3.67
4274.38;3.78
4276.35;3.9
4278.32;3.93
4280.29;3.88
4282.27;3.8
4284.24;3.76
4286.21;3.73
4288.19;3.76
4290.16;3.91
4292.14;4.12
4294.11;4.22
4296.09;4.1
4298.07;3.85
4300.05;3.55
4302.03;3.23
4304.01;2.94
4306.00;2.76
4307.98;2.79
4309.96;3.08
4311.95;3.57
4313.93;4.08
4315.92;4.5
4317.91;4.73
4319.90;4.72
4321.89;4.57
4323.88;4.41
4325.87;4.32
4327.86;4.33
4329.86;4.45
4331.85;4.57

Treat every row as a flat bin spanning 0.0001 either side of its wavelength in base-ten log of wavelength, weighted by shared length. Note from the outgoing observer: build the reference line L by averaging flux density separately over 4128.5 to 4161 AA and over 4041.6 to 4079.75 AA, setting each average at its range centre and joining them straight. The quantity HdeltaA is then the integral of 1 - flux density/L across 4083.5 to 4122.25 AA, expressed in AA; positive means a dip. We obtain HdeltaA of -2.42 AA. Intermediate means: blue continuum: 3.69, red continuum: 3.75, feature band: 3.95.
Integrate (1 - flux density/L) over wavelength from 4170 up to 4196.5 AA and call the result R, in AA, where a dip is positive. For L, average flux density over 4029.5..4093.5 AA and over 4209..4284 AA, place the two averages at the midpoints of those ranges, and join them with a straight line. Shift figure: 2.2 AA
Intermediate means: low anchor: 3.81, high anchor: 4.08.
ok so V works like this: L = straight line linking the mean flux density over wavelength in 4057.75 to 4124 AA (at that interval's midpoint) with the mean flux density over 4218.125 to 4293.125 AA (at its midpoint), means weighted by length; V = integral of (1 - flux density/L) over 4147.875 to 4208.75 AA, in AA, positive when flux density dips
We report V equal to 3.26 AA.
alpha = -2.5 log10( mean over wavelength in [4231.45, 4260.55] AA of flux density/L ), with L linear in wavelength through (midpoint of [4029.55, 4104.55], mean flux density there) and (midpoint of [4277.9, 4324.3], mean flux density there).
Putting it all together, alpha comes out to -0.12 mag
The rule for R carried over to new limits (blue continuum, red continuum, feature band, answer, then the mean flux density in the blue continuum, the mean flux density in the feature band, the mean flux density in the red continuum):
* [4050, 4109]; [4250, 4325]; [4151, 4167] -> 0.5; 3.77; 3.7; 3.88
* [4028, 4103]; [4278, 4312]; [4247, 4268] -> -2.4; 3.81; 4.06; 3.6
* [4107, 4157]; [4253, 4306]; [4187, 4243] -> -3.5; 3.87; 4.08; 3.81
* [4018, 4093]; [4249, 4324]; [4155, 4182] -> 1.6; 3.87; 3.64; 3.87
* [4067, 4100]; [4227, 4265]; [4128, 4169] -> 2.3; 3.9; 3.79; 4.19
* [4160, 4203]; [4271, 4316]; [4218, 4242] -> -3.5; 3.73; 4.24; 3.67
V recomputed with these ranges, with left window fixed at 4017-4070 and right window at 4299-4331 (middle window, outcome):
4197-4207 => -0.09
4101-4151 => -0.34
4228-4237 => -0.87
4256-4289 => 0.29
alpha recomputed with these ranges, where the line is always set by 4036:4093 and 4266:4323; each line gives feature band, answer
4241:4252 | -0.115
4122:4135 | -0.039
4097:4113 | 0.011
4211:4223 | -0.097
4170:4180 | 0.088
